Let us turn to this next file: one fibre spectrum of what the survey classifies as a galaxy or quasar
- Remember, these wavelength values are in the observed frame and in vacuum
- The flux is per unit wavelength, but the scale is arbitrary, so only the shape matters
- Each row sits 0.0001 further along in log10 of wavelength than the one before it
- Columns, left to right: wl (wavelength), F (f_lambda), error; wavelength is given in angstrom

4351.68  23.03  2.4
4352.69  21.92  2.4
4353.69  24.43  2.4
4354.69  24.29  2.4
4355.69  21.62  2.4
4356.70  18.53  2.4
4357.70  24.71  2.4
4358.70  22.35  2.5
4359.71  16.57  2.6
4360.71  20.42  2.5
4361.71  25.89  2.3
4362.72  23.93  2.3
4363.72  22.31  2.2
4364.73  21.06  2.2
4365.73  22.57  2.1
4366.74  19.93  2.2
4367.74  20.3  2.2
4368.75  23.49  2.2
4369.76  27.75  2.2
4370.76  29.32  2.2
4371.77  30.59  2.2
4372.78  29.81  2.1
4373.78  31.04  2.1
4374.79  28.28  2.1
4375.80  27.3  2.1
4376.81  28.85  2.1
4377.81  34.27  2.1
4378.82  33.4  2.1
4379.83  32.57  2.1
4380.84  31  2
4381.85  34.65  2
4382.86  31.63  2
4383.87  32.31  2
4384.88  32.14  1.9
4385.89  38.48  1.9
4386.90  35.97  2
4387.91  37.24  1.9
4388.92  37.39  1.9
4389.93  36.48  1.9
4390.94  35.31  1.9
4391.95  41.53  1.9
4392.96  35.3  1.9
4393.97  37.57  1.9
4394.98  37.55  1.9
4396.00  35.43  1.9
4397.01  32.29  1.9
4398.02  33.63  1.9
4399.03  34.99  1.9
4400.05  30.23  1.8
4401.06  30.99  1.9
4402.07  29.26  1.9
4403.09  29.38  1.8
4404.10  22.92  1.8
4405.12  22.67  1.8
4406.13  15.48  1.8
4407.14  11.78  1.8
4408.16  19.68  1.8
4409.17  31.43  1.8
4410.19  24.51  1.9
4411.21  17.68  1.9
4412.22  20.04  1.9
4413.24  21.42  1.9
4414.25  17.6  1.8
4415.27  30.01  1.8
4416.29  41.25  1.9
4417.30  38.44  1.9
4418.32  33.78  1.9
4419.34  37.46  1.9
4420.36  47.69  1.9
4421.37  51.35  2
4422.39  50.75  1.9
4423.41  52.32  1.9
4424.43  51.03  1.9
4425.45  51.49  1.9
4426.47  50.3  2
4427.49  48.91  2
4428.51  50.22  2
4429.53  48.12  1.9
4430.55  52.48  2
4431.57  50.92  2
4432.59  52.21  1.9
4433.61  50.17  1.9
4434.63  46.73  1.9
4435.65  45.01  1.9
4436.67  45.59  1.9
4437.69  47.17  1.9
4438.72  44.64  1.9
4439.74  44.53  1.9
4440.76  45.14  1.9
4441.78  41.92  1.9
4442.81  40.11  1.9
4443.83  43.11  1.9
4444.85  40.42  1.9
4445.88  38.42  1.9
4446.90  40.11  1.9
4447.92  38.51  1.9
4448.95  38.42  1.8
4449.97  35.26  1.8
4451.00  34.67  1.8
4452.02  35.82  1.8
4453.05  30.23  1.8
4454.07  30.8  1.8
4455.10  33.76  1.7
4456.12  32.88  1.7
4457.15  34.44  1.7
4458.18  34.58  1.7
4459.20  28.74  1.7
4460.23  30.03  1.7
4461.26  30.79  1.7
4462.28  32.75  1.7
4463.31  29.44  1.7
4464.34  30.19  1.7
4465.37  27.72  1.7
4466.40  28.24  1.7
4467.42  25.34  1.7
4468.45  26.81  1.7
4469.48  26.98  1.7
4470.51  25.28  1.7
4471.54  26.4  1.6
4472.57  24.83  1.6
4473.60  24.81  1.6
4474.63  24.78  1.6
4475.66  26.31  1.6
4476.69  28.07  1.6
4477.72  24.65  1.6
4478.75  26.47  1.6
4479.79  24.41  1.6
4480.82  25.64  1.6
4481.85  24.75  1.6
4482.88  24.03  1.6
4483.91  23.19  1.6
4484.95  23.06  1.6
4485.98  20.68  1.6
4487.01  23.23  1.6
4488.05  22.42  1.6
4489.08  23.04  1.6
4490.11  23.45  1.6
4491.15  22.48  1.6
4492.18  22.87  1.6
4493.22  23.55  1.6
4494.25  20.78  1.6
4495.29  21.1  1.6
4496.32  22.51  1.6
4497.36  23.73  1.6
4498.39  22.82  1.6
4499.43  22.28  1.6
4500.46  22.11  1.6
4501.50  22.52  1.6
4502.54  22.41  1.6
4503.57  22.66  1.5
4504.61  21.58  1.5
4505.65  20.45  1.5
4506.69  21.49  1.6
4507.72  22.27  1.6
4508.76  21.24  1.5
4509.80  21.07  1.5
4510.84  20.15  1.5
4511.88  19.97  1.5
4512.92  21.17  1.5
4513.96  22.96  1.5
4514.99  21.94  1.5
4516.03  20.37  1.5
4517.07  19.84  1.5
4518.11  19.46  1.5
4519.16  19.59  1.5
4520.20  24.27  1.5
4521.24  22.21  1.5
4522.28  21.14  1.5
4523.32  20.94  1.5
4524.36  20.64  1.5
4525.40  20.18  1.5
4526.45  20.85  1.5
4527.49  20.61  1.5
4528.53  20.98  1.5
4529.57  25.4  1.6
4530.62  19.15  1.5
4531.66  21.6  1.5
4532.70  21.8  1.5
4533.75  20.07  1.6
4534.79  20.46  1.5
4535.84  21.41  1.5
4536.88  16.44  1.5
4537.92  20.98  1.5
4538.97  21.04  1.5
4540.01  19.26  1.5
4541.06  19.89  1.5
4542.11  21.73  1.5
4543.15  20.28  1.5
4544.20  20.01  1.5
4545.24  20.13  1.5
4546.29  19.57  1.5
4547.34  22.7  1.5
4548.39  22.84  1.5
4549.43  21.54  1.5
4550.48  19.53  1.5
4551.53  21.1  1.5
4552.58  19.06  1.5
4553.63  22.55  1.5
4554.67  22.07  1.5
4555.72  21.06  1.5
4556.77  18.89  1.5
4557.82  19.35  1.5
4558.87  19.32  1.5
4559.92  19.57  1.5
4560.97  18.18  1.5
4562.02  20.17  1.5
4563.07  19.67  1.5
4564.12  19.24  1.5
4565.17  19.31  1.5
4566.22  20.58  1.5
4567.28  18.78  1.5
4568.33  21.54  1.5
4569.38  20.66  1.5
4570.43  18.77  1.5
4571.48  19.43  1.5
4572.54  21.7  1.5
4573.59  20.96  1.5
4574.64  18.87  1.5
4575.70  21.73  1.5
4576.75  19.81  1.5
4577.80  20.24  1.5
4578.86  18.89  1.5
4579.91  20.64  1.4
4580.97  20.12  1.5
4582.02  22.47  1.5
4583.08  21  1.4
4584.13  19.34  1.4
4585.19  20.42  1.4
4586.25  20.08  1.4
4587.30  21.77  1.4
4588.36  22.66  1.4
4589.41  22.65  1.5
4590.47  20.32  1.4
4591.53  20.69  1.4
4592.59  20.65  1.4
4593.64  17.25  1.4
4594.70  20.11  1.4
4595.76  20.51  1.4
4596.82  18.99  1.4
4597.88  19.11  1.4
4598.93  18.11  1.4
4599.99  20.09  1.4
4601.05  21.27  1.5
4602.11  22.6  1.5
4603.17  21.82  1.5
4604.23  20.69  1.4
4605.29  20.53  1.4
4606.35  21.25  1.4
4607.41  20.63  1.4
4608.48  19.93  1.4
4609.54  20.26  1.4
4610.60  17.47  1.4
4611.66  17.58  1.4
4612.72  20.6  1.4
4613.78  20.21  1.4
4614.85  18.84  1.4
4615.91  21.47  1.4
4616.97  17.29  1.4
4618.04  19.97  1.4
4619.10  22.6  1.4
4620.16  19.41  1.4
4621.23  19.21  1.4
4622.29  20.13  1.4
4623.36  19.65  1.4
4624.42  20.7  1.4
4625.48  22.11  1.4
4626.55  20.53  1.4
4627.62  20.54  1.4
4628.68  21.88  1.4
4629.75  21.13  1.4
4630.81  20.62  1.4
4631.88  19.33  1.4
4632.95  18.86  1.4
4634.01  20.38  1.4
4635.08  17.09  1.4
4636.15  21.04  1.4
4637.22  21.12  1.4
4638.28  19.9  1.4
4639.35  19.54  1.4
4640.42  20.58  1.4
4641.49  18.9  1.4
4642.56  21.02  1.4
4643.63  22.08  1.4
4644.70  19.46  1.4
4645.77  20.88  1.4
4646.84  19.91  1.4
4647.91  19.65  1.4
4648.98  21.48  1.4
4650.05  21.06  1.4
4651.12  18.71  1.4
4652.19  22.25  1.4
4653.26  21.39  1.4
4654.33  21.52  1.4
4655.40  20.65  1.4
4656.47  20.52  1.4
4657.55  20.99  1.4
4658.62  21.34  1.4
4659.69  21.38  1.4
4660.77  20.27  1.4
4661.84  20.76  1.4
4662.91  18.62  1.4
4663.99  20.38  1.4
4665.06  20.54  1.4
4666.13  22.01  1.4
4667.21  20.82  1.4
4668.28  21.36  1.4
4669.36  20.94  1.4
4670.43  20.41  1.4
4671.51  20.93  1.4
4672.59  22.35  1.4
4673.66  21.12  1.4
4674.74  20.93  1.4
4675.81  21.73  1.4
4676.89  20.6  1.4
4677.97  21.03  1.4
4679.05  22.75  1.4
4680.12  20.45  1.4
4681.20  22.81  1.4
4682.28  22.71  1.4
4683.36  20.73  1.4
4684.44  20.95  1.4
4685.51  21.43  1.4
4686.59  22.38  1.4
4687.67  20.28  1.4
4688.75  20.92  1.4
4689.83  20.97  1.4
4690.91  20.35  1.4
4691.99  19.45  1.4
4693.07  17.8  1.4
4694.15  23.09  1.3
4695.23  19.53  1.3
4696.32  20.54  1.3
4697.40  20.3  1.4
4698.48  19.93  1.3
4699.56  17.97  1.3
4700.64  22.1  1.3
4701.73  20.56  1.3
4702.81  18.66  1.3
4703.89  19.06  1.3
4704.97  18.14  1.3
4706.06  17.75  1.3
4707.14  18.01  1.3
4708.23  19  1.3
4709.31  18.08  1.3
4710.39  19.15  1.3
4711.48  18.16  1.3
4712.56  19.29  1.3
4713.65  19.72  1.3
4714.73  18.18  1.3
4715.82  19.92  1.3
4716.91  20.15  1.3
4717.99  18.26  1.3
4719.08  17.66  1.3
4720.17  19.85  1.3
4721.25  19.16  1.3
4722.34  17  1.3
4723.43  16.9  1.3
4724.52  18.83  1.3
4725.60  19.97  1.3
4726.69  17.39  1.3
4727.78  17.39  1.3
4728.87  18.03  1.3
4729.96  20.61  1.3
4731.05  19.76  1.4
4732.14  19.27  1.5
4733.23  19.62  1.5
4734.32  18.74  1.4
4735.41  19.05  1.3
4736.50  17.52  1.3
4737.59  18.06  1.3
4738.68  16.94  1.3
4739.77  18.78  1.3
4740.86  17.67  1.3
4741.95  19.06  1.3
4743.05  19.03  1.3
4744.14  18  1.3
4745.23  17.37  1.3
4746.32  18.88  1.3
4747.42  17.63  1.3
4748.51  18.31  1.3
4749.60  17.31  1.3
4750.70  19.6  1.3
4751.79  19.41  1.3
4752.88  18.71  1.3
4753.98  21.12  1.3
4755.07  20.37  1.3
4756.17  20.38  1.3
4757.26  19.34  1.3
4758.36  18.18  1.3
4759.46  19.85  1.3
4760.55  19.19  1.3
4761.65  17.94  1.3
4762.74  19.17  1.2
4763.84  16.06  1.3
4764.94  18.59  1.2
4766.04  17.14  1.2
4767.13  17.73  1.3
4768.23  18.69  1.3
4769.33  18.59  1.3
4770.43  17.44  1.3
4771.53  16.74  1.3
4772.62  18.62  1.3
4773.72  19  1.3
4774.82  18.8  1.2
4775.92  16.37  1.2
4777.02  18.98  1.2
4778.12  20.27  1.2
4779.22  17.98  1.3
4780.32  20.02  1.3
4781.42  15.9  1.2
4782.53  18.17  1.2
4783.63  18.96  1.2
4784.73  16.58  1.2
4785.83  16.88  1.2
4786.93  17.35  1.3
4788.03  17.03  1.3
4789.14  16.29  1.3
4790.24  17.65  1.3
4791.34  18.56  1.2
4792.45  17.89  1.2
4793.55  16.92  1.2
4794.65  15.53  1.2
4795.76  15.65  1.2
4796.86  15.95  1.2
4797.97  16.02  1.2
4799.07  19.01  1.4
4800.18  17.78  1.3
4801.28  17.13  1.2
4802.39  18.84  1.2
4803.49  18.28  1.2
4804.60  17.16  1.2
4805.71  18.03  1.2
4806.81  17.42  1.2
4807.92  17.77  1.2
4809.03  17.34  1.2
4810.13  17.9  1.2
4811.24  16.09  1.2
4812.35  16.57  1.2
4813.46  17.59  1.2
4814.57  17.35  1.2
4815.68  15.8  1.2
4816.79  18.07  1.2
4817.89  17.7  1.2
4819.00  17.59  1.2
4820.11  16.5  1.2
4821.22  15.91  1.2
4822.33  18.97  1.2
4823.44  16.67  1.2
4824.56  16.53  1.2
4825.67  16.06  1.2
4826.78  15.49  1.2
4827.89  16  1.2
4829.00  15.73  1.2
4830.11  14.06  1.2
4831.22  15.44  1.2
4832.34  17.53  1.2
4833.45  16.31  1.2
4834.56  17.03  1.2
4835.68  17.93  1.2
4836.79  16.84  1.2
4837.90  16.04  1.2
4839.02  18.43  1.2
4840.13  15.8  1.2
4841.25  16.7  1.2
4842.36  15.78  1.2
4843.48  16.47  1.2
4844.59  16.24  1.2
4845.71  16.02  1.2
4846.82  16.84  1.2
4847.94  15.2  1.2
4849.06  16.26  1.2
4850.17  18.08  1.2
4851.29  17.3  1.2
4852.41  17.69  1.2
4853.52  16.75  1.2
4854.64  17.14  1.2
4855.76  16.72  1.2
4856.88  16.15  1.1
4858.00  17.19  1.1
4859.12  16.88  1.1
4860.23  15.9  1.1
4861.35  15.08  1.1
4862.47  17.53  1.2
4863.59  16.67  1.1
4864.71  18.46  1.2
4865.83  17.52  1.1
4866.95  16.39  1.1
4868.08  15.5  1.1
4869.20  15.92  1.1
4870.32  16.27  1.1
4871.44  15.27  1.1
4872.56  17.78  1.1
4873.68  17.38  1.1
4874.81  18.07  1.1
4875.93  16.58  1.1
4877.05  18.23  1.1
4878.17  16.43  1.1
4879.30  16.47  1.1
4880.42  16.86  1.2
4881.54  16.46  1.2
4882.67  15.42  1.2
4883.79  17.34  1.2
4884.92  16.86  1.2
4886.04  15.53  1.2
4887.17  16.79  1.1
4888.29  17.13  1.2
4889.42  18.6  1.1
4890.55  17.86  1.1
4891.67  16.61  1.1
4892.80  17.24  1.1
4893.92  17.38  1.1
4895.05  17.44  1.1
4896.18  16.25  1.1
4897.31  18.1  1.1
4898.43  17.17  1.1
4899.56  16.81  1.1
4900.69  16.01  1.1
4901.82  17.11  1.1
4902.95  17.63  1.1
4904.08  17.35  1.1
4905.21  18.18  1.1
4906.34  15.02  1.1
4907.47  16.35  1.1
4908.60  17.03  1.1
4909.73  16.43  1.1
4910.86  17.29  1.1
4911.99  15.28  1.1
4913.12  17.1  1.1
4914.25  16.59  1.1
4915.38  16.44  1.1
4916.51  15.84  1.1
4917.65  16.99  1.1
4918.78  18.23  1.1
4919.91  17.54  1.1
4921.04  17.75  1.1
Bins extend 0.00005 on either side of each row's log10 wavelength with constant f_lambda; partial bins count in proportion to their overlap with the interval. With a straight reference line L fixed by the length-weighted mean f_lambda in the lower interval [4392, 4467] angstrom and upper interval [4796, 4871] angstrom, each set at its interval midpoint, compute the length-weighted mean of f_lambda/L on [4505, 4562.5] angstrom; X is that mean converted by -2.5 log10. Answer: 0.45 mag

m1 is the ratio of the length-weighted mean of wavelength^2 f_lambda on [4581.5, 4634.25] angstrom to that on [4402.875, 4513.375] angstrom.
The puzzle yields 0.70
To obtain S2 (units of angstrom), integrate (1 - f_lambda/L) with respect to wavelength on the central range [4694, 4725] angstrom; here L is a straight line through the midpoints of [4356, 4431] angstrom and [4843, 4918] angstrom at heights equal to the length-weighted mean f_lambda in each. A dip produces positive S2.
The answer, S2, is 4.3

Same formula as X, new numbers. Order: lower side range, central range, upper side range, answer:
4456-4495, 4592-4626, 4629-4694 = 0.113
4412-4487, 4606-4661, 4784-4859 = 0.283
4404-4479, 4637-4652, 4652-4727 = 0.129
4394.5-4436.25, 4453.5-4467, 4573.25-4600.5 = 0.044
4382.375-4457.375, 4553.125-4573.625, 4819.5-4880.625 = 0.447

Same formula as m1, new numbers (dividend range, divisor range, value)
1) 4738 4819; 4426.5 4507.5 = 0.65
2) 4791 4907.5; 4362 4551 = 0.69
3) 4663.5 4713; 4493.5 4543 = 1.03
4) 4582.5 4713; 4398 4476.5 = 0.63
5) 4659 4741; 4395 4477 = 0.63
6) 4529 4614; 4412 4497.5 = 0.63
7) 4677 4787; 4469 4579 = 0.96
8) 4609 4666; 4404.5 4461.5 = 0.58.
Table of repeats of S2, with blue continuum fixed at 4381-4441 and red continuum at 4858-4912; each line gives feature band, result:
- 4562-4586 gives 7.9 angstrom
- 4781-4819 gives 5.9 angstrom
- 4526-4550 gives 8.2 angstrom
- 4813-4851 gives 5.0 angstrom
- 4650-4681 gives 6.2 angstrom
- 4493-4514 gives 7.2 angstrom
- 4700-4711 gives 2.5 angstrom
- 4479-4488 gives 2.7 angstrom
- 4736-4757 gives 3.8 angstrom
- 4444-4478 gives 3.8 angstrom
